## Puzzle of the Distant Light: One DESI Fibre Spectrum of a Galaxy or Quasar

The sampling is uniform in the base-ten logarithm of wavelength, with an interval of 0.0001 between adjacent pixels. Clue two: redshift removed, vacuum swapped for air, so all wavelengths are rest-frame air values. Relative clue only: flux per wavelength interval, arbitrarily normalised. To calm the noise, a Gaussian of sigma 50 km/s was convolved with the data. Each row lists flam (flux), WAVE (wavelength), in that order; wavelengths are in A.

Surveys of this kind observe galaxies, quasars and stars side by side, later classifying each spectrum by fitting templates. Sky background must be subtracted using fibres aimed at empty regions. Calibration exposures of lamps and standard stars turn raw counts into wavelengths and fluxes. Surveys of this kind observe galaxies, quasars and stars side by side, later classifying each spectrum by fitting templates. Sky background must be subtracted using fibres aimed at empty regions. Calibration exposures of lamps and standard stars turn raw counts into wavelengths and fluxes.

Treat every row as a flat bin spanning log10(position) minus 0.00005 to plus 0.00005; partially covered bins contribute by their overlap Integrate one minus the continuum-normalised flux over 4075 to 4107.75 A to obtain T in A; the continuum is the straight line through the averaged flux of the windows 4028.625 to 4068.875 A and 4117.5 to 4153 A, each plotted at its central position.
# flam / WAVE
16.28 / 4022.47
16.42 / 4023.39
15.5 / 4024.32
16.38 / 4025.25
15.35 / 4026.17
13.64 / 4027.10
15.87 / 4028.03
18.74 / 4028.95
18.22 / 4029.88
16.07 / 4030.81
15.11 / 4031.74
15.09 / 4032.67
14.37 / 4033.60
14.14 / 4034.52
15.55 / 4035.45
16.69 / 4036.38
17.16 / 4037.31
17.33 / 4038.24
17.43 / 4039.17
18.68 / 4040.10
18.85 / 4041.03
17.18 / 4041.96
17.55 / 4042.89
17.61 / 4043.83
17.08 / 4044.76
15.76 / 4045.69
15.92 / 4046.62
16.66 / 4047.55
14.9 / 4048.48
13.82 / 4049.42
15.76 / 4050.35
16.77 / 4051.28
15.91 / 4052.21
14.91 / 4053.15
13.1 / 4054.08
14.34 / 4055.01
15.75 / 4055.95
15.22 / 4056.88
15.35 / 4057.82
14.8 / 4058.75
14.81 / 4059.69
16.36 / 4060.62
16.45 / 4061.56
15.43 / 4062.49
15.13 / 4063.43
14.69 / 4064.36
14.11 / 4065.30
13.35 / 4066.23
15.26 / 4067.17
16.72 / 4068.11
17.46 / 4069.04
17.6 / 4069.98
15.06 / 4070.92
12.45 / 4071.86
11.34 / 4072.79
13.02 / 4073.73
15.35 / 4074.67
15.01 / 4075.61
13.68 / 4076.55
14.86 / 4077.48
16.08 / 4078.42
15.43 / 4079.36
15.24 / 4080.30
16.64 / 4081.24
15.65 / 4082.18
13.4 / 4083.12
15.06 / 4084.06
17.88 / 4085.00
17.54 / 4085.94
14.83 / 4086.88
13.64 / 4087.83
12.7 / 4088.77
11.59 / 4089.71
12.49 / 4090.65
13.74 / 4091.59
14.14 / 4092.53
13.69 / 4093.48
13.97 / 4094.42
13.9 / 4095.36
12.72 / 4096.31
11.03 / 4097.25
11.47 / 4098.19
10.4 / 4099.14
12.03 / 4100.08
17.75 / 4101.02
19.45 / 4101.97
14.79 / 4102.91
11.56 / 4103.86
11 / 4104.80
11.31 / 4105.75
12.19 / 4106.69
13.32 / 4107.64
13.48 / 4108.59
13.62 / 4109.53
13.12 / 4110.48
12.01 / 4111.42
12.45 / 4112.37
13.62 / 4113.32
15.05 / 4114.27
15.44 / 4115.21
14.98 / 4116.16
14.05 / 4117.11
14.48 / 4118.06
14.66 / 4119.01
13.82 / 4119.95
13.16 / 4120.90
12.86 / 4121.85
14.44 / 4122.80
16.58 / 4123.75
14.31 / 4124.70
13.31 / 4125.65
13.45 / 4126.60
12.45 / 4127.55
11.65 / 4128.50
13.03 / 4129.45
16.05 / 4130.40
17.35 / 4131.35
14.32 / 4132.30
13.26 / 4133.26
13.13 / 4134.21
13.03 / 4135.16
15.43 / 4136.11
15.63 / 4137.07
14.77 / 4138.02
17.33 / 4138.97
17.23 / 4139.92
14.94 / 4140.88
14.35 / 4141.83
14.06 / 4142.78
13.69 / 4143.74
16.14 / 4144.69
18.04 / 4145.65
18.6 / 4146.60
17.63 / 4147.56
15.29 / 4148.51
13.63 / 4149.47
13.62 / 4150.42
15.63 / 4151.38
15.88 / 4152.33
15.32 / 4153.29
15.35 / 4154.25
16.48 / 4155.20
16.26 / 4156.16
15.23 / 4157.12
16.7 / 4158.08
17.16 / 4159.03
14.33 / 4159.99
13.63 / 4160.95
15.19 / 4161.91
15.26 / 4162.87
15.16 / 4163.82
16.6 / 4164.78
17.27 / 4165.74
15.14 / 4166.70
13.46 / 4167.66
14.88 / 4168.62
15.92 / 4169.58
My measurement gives 2.9 A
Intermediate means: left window 15.9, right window 14.8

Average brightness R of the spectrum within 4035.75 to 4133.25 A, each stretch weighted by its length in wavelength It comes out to 14.7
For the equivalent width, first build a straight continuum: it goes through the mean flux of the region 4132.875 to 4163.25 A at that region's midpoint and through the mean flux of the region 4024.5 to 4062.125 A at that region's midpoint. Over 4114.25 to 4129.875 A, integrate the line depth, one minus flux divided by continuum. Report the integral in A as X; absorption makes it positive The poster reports 1.60 A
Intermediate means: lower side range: 16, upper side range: 15.4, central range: 14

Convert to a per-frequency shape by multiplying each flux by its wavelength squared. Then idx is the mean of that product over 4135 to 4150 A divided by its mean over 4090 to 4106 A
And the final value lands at 1.2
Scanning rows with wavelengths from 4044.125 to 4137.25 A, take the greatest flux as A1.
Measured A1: 19.45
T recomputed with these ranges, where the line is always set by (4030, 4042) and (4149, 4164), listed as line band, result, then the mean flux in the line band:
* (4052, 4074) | 1.7 A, 14.9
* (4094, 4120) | 3.8 A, 13.5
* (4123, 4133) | 0.9 A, 14.2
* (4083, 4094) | 1.2 A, 14.2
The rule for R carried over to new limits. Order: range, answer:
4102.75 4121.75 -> 13.4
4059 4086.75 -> 15.2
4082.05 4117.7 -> 13.7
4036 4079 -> 15.6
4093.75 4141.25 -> 13.9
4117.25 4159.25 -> 15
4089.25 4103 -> 13.5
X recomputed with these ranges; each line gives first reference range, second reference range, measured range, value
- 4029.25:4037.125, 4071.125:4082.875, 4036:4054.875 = -1.2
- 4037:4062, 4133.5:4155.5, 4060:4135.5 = 7.7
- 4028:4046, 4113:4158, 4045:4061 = 1.1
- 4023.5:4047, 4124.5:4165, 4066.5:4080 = 0.9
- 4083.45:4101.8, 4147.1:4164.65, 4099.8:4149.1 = 0.7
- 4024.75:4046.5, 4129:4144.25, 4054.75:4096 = 2.8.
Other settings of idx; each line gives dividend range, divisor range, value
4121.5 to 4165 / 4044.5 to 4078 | 1.04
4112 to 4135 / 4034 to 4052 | 0.88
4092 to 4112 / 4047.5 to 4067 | 0.89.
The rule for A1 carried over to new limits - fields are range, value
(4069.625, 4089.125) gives 17.88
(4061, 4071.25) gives 17.6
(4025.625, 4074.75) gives 18.85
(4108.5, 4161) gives 18.6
